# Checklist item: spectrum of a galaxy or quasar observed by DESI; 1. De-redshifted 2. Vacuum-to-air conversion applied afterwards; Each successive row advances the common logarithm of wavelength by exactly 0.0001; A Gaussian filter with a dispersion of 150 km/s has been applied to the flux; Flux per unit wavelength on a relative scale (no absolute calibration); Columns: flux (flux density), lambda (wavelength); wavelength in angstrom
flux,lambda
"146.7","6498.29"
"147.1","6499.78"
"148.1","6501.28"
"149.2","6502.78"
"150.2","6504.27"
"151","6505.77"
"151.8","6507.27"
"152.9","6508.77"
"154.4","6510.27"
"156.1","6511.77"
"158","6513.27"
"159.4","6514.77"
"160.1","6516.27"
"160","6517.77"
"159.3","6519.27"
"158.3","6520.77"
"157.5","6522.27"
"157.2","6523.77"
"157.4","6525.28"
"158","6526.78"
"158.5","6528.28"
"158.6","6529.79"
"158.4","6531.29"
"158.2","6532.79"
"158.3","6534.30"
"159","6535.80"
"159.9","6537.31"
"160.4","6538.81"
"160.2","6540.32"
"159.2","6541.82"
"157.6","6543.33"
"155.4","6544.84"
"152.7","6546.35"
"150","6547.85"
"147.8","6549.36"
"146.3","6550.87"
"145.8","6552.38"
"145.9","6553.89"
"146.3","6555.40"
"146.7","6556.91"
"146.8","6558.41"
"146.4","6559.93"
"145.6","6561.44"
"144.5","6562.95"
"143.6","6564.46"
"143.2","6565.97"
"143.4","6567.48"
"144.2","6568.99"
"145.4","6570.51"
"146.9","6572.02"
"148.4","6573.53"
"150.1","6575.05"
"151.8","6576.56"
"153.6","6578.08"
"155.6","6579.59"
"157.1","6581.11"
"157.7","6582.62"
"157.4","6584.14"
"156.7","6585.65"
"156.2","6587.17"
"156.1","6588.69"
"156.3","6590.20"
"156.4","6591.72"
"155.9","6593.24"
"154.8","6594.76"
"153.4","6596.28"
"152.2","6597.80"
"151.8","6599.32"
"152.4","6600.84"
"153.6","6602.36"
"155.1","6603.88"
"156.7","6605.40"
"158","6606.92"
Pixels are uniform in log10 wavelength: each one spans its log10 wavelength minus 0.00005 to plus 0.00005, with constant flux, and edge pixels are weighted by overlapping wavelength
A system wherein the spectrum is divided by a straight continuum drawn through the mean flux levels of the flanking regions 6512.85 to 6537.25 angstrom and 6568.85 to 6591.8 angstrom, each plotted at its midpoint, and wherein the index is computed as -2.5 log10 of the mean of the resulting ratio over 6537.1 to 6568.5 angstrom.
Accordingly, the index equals 0.044 mag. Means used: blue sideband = 159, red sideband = 153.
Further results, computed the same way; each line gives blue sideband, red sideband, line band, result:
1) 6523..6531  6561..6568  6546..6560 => 0.01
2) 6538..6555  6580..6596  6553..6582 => 0.05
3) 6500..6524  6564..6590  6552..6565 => 0.05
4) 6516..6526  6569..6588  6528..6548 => -0.01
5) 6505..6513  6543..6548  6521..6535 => -0.03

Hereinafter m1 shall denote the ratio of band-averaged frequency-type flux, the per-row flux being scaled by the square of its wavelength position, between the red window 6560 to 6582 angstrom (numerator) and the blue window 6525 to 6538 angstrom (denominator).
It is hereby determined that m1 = 0.9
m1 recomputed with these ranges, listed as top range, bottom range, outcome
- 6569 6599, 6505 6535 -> 1.00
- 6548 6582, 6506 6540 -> 0.95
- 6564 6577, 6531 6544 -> 0.93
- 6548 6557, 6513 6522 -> 0.93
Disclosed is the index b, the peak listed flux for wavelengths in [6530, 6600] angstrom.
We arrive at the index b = 160.4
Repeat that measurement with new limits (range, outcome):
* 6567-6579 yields 153.6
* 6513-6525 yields 160.1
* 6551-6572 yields 146.8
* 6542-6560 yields 157.6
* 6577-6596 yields 157.7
